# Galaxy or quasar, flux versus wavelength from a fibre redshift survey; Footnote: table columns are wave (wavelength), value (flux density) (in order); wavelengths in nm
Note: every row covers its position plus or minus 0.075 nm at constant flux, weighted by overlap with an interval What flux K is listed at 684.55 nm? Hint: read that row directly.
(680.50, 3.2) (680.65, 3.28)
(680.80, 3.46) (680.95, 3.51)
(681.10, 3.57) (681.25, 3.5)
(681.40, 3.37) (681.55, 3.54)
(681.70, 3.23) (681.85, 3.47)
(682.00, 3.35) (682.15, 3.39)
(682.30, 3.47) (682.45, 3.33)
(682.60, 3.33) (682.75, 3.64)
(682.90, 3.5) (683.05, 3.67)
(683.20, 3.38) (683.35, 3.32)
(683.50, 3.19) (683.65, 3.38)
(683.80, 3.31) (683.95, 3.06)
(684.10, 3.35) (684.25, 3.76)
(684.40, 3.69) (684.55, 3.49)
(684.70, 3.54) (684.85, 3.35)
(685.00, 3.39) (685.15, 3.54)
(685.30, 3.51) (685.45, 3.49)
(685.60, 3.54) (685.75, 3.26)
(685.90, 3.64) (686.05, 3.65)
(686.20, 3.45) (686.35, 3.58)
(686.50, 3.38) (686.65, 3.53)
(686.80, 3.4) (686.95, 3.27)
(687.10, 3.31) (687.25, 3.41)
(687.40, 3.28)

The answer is 3.49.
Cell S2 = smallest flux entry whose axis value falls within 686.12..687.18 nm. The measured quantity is 3.27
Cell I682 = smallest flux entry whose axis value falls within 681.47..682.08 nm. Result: 3.23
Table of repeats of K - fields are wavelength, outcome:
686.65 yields 3.53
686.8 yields 3.4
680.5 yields 3.2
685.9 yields 3.64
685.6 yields 3.54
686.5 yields 3.38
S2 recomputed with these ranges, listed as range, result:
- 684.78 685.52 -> 3.35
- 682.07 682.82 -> 3.33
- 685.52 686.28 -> 3.26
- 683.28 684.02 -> 3.06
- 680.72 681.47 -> 3.37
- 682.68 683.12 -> 3.5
